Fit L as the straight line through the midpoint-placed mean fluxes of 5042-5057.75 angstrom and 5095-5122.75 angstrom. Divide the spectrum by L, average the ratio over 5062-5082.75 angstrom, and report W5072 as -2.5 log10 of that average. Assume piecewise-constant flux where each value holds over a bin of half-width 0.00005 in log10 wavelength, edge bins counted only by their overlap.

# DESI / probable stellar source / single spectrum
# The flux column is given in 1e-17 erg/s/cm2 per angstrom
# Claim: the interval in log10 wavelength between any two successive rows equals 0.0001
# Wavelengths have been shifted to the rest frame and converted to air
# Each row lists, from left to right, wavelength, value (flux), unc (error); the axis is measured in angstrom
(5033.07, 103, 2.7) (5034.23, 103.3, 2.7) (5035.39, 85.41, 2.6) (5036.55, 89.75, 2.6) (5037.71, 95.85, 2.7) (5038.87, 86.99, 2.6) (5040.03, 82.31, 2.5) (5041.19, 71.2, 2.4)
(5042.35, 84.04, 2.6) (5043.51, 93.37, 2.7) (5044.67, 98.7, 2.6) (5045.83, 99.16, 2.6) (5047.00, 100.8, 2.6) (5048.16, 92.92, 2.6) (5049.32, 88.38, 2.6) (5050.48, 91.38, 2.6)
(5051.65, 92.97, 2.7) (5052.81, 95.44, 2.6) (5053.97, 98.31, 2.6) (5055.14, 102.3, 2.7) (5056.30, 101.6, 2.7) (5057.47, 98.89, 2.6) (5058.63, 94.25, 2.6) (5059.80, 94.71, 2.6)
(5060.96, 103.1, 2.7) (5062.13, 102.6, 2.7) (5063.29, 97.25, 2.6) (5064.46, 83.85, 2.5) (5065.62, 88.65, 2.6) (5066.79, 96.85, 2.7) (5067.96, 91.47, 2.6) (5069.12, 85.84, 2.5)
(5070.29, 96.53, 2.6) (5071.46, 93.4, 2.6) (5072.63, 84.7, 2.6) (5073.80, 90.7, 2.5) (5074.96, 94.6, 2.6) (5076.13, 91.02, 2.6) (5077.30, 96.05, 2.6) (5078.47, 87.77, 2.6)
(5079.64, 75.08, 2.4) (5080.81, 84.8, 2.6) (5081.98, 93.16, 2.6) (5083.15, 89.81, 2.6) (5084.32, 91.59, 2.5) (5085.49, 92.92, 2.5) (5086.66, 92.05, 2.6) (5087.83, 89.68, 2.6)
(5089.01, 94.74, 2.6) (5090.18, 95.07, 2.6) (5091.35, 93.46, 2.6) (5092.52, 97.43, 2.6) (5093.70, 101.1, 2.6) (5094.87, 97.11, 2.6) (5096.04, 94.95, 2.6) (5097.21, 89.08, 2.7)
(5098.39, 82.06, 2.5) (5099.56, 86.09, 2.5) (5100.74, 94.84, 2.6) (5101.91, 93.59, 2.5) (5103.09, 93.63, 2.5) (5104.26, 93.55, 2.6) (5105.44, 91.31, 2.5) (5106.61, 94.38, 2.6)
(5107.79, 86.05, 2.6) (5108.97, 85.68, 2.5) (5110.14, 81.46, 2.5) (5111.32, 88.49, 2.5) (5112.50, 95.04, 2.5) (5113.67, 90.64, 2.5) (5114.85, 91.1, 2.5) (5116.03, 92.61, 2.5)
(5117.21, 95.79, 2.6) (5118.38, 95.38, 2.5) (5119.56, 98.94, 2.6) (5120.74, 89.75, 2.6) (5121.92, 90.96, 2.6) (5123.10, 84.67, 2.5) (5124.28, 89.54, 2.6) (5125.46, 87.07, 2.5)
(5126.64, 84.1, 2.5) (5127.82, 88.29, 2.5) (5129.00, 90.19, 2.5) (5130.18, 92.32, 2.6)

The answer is 0.04 mag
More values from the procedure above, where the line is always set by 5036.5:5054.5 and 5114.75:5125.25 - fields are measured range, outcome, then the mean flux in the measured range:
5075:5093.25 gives 0.01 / 91.1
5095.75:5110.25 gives 0.02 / 89.9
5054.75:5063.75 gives -0.09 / 99.4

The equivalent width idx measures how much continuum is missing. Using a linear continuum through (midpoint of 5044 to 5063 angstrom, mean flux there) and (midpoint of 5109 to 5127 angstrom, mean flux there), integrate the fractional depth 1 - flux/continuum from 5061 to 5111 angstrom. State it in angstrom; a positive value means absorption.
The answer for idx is 1.2 angstrom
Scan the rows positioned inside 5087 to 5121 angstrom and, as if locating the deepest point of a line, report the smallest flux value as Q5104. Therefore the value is 81.46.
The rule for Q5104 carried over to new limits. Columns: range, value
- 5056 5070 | 83.85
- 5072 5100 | 75.08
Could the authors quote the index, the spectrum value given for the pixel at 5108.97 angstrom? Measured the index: 85.68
